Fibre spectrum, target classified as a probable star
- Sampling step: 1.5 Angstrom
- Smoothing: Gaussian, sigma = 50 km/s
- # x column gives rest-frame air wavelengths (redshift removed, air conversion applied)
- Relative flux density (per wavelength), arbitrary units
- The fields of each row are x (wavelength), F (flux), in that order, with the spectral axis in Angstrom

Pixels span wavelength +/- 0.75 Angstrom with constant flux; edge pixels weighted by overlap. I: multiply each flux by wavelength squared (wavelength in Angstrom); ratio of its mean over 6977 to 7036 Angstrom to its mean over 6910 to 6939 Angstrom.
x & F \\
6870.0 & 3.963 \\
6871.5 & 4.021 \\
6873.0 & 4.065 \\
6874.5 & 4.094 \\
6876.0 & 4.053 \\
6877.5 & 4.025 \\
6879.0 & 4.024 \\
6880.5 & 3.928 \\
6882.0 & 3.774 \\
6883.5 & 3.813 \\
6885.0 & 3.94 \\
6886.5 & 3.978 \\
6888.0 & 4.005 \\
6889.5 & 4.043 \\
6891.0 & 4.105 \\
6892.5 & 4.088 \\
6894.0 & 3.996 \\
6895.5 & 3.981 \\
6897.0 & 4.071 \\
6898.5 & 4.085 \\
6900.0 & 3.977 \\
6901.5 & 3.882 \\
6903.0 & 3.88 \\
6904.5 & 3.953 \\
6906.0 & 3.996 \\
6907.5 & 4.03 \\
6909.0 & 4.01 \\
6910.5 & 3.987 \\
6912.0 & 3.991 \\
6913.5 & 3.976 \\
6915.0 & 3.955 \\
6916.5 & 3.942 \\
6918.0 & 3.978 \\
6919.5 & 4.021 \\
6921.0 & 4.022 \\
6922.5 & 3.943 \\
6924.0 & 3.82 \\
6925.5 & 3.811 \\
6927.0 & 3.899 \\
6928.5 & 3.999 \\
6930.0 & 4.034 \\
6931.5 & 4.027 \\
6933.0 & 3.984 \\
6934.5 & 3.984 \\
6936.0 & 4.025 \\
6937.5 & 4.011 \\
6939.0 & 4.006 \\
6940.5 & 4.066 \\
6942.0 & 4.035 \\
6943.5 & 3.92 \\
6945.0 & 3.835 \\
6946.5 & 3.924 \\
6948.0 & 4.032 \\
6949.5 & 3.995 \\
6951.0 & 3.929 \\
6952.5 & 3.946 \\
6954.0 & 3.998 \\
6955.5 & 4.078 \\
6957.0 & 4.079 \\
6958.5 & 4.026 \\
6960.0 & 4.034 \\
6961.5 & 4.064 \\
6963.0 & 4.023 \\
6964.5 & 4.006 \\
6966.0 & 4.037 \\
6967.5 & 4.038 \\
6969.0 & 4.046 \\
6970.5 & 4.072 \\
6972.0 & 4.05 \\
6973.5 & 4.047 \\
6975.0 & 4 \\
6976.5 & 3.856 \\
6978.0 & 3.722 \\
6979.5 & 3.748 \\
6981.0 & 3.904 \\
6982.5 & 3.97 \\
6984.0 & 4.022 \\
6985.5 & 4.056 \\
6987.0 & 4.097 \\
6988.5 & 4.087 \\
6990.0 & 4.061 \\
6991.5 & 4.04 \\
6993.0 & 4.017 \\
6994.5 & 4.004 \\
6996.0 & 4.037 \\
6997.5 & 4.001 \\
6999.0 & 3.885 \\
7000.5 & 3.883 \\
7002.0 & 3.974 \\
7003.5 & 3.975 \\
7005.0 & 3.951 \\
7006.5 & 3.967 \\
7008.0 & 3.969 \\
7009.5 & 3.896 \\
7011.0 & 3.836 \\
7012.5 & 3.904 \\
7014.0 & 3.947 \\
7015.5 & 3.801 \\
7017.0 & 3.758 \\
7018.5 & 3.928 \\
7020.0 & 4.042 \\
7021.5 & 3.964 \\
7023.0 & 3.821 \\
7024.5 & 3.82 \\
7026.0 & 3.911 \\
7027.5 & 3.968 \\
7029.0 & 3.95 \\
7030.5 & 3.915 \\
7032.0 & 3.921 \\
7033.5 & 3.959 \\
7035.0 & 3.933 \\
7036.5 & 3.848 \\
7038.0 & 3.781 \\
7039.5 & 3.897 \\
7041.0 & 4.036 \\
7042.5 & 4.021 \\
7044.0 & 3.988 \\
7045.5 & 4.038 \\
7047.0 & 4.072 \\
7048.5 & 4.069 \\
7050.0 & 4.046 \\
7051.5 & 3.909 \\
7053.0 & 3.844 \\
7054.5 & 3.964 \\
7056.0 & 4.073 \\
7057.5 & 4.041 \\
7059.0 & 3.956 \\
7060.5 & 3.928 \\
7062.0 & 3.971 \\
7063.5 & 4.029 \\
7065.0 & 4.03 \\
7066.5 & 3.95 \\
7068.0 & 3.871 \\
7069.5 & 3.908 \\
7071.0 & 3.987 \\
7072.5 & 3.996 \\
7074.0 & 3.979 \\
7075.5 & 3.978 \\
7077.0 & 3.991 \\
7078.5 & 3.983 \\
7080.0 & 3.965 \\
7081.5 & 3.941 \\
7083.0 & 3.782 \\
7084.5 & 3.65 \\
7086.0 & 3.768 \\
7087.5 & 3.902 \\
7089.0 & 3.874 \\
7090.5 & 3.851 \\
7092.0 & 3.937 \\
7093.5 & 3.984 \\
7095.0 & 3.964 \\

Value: 1.02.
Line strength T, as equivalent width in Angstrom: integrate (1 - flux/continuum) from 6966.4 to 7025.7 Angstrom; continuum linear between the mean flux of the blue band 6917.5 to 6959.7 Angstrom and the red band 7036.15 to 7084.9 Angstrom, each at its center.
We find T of 0.2 Angstrom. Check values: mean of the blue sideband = 3.98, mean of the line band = 3.95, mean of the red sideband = 3.96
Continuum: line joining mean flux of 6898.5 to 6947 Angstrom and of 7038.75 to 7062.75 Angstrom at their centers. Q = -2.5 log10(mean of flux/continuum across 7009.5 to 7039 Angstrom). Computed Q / 0.03 mag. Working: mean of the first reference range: 3.97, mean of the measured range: 3.9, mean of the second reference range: 3.99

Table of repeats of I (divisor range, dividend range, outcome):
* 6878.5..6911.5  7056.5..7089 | 1.04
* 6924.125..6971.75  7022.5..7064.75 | 1.02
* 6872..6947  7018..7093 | 1.03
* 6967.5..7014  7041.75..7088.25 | 1.02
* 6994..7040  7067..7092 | 1.01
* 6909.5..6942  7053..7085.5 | 1.03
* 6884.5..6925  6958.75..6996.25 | 1.03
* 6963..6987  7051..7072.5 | 1.02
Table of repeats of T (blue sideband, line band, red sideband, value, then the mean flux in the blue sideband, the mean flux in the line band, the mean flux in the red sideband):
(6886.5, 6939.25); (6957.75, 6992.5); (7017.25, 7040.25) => -0.50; 3.99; 4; 3.91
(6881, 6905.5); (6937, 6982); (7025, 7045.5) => -0.32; 3.97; 3.98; 3.94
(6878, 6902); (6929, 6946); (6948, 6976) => 0.08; 3.98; 3.99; 4.02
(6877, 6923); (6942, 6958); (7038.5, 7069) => 0.02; 3.98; 3.98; 3.98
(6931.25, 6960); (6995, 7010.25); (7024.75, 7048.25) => 0.04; 4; 3.95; 3.95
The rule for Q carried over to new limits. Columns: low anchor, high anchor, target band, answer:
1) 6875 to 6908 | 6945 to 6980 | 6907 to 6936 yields 0.004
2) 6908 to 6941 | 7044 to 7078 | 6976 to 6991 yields 0.007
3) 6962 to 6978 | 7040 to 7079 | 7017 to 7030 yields 0.021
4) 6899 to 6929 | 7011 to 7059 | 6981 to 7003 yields -0.017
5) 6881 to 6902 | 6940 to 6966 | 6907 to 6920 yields 0.001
